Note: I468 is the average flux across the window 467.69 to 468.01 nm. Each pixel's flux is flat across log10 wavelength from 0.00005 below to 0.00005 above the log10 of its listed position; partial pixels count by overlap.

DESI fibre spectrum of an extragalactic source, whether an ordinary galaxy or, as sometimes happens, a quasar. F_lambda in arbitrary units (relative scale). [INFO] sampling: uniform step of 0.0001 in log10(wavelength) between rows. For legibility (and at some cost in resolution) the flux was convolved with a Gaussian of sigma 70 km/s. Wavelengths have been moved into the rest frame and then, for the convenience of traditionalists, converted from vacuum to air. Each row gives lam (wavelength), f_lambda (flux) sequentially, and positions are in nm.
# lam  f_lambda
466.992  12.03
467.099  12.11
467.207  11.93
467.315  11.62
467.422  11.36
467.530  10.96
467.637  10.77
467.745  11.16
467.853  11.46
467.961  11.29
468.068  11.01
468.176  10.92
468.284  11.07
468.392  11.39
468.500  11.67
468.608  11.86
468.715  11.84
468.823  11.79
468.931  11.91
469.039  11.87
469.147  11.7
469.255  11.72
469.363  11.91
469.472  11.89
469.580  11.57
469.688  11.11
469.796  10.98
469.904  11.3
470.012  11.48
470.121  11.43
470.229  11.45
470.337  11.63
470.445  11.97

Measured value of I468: 11.3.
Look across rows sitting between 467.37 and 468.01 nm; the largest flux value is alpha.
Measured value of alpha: 11.46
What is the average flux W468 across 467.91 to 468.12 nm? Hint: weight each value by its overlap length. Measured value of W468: 11.2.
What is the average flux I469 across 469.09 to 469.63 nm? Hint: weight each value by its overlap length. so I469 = 11.7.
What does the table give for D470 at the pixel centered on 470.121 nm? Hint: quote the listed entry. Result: 11.43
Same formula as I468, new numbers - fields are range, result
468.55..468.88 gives 11.9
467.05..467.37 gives 11.9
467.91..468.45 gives 11.1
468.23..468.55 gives 11.4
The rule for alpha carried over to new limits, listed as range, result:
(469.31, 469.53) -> 11.91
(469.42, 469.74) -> 11.89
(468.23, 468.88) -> 11.86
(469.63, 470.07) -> 11.48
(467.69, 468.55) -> 11.67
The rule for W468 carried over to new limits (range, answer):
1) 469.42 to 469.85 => 11.4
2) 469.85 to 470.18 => 11.4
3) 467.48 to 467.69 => 10.9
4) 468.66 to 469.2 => 11.8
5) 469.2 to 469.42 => 11.8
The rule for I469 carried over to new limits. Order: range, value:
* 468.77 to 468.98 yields 11.8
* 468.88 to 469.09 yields 11.9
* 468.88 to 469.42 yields 11.8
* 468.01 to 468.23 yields 11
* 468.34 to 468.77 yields 11.7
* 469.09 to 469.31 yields 11.7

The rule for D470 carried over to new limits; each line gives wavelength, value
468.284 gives 11.07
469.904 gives 11.3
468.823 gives 11.79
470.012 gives 11.48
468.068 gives 11.01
